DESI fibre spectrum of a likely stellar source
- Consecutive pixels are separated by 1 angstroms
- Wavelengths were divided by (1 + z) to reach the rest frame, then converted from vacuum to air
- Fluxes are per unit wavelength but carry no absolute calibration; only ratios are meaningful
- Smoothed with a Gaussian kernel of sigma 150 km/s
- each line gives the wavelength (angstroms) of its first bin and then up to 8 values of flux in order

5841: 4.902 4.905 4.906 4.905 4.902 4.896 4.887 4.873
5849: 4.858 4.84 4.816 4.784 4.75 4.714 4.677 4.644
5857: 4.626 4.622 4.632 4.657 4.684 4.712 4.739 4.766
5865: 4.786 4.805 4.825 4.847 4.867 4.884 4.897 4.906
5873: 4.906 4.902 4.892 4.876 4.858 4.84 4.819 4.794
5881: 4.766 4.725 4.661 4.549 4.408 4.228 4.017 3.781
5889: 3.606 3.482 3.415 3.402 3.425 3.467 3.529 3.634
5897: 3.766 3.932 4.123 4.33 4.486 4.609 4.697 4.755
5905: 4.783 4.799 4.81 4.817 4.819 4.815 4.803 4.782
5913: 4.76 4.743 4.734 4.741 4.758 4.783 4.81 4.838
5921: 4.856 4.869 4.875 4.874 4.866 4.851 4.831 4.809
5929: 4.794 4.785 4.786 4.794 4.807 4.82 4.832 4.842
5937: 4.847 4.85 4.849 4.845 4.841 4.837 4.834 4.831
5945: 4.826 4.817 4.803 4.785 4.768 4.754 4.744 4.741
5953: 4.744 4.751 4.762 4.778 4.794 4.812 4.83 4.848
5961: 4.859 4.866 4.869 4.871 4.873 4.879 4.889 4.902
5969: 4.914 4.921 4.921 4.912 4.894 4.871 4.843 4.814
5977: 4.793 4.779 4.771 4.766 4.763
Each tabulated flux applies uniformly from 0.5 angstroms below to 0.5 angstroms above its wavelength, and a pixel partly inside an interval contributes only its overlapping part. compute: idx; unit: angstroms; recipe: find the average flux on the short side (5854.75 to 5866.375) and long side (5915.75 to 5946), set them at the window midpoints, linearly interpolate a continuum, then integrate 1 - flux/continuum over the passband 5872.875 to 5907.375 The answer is 3.2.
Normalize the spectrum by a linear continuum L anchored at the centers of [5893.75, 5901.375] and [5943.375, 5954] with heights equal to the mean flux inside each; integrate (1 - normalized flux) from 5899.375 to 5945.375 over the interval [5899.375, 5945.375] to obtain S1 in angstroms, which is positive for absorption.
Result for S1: -4.9 angstroms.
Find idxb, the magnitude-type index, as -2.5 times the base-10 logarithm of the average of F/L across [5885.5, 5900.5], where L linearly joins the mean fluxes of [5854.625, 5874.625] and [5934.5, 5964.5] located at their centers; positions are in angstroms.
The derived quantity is 0.27 mag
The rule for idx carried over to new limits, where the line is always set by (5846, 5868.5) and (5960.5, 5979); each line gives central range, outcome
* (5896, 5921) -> 1.0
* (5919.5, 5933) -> 0.0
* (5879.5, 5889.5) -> 0.9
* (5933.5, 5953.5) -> 0.1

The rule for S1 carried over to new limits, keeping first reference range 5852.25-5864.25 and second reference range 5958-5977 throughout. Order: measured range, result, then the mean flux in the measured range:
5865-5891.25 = 0.8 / 4.58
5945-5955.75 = 0.2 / 4.77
